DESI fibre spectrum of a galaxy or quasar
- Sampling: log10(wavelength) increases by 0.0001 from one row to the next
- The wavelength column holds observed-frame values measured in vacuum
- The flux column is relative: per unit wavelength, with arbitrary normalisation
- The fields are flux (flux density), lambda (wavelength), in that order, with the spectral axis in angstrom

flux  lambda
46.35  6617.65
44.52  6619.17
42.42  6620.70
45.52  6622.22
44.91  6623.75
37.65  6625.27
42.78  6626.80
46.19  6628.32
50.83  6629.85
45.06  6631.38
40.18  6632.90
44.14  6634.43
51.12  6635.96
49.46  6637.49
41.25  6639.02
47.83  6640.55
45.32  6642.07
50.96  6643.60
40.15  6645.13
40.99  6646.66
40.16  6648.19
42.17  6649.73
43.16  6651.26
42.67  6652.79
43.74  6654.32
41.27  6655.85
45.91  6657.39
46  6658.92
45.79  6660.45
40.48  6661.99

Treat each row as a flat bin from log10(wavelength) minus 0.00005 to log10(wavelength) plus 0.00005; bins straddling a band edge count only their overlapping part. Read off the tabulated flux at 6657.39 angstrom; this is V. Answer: 45.91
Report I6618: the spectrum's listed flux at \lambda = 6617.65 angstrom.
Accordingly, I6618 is 46.35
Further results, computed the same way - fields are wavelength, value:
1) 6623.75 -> 44.91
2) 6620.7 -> 42.42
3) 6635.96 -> 51.12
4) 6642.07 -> 45.32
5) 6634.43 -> 44.14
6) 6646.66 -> 40.99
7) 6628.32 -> 46.19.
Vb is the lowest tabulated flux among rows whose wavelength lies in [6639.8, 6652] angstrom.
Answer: 40.15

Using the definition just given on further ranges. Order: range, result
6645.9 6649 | 40.16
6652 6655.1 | 42.67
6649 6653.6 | 42.17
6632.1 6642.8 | 40.18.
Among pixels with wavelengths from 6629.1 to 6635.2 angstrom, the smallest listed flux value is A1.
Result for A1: 40.18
